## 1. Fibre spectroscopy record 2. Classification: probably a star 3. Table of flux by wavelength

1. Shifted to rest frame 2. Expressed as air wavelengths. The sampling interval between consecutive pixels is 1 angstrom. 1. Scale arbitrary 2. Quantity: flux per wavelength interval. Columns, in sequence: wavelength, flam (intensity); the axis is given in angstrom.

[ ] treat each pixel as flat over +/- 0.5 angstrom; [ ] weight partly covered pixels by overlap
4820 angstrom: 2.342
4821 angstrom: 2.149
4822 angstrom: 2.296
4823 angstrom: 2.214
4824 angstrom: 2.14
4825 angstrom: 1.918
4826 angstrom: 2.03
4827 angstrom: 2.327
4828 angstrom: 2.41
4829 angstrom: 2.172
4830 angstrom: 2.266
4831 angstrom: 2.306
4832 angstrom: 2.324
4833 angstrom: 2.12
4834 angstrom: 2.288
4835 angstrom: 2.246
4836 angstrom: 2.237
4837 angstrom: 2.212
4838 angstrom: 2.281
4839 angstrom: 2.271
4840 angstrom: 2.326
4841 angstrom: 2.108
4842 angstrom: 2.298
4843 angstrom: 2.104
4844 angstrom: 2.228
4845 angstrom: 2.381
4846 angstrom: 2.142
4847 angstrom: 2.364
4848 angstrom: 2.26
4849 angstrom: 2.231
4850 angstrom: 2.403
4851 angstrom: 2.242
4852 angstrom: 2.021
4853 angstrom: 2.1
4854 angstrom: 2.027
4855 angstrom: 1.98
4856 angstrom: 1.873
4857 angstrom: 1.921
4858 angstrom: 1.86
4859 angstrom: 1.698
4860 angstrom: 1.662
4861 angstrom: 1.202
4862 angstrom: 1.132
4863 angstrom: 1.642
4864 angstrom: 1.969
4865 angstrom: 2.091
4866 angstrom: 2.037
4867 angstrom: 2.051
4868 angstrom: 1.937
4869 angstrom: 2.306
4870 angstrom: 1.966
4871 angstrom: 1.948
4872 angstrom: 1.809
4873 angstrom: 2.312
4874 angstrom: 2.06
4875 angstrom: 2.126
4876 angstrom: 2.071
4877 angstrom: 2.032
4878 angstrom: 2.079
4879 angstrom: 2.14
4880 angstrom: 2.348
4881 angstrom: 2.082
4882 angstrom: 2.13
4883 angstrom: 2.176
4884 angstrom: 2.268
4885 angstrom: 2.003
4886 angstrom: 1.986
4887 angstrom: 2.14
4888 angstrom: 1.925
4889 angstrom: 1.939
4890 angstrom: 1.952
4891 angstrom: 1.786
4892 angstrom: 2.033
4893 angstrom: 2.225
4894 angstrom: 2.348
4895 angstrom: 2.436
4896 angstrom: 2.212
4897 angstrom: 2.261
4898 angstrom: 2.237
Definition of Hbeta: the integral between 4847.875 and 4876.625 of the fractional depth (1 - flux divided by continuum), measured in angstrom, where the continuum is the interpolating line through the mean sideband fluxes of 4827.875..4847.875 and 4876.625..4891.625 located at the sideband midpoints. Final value 2.6 angstrom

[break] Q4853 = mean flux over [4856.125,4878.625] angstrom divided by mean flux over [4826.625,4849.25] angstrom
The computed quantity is 0.84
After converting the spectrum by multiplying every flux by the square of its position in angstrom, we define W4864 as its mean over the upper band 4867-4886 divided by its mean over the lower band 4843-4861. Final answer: 1.03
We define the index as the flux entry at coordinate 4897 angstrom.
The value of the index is 2.261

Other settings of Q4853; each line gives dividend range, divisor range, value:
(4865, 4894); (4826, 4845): 0.92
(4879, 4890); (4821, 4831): 0.95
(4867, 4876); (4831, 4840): 0.91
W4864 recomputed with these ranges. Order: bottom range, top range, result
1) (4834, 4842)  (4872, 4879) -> 0.95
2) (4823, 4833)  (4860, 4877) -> 0.88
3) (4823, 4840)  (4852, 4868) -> 0.83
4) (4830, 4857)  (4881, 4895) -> 0.96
